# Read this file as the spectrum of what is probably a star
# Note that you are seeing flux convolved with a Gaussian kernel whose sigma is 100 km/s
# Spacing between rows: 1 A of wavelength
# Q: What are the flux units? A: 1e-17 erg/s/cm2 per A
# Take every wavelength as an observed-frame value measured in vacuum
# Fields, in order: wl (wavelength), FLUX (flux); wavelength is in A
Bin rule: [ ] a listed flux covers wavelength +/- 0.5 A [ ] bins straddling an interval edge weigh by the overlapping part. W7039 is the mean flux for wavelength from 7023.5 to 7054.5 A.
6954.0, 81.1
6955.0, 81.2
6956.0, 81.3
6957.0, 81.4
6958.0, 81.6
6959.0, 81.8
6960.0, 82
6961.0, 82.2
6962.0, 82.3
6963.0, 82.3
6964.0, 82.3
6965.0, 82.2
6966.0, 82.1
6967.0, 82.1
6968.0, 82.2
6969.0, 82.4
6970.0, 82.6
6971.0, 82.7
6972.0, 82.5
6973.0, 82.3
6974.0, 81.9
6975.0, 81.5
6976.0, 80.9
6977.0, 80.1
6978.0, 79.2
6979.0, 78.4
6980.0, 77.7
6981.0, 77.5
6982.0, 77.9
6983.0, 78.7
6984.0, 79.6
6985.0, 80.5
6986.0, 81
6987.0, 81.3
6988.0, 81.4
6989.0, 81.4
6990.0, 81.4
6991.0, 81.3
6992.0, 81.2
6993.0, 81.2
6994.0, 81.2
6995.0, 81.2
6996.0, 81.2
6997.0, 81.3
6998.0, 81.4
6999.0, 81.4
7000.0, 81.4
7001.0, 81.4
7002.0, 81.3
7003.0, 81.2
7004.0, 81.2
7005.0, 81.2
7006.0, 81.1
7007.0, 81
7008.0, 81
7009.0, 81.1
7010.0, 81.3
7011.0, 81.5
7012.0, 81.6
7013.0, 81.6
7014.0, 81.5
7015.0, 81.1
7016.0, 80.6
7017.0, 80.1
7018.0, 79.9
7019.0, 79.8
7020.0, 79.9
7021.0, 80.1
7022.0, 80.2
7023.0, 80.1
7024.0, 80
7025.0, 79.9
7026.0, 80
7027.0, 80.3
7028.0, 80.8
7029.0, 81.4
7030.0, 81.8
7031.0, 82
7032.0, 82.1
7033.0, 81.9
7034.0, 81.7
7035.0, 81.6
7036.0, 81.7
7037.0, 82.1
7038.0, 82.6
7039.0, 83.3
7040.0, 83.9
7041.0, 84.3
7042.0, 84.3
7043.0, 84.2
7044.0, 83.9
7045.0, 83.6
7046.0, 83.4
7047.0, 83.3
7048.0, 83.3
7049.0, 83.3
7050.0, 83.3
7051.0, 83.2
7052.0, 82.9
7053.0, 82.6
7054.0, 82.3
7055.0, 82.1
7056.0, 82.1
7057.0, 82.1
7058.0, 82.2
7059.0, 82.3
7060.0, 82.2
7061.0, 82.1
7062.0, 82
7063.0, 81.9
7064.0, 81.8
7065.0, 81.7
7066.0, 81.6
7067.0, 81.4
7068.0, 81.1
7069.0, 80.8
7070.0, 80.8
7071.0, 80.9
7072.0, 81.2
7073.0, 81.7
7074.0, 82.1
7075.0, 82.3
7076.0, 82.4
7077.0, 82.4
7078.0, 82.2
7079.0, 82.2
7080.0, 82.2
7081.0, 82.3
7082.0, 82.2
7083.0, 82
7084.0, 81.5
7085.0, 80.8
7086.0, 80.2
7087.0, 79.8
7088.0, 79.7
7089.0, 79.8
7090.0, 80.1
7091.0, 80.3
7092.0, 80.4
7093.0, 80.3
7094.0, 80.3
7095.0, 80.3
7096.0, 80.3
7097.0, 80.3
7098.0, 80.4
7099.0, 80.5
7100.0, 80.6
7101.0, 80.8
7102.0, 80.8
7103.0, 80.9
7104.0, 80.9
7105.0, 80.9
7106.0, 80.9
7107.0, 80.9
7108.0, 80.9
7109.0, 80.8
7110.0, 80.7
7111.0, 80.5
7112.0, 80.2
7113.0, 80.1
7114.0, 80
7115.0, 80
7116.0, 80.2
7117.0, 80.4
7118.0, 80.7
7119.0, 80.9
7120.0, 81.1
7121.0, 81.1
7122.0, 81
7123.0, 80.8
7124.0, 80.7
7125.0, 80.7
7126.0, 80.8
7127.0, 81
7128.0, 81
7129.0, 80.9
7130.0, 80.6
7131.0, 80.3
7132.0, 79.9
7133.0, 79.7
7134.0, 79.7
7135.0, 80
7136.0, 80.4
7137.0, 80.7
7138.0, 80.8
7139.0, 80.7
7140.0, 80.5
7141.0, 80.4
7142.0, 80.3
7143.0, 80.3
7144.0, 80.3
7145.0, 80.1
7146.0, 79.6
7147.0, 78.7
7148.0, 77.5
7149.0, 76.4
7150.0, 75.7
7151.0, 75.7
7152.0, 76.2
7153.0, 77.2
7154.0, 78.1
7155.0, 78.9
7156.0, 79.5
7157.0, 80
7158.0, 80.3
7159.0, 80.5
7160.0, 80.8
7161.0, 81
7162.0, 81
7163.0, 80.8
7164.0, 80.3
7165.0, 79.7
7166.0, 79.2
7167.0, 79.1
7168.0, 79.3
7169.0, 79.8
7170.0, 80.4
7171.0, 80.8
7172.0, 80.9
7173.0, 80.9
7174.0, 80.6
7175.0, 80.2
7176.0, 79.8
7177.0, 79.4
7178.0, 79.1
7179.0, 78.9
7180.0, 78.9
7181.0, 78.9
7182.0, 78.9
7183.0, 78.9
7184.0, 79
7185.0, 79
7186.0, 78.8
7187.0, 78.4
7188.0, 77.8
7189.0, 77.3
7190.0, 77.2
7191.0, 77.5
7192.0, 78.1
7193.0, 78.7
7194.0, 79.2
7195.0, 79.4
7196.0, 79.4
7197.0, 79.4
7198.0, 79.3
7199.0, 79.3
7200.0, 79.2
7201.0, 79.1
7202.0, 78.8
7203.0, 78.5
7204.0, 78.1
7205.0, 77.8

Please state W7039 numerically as 82.4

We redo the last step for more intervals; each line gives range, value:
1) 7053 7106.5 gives 81.3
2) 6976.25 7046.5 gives 81.1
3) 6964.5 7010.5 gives 81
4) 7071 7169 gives 80.3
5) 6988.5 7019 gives 81.2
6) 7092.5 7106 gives 80.6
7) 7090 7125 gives 80.6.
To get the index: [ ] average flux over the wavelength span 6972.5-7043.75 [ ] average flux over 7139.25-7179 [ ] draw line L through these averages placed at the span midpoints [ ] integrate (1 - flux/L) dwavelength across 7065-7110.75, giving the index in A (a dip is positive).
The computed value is -0.5 A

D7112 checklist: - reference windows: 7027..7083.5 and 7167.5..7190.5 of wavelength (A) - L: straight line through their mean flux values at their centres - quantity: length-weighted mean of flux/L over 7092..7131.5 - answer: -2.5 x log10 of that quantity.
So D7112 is 0.00 mag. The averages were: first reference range 82.3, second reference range 79.3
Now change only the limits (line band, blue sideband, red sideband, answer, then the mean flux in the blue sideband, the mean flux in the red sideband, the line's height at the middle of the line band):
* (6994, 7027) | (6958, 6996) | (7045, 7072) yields 0.01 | 81.1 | 82.2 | 81.5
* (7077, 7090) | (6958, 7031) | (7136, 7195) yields -0.02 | 81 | 79.3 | 80.1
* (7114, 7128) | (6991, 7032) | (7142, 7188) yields -0.01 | 81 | 79.3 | 79.8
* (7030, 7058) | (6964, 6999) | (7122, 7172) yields -0.03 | 81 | 79.8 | 80.5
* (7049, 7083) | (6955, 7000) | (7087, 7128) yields -0.02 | 81.1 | 80.5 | 80.7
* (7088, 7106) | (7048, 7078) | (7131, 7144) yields 0.01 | 82.1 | 80.3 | 81.2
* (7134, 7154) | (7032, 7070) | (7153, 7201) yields 0.02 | 82.5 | 79.4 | 80.2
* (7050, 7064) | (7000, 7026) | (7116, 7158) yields -0.03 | 80.8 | 79.8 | 80.4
